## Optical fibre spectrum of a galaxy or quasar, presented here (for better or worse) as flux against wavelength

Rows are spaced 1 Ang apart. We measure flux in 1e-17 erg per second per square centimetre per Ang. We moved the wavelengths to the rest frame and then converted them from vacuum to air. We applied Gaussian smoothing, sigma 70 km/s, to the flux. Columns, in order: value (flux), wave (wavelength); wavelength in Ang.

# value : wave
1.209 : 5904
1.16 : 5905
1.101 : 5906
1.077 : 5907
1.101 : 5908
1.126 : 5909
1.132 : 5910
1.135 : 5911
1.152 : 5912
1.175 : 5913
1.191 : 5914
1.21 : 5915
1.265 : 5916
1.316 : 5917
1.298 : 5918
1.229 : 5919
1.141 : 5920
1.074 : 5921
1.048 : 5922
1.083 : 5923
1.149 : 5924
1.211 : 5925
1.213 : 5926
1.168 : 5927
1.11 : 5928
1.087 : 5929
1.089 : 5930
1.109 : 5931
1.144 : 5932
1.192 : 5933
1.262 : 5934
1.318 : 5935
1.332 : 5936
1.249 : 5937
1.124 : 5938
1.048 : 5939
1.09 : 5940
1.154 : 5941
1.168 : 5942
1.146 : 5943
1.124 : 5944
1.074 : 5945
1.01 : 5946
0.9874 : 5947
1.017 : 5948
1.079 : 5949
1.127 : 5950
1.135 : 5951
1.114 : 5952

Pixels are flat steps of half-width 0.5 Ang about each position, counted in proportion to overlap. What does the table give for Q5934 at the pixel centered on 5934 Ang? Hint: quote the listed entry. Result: 1.262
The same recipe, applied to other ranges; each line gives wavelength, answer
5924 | 1.149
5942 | 1.168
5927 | 1.168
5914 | 1.191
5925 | 1.211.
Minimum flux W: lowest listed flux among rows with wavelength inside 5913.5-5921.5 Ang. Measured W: 1.074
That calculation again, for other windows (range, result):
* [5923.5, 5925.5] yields 1.149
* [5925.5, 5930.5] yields 1.087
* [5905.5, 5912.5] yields 1.077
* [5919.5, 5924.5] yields 1.048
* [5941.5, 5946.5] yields 1.01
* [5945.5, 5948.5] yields 0.9874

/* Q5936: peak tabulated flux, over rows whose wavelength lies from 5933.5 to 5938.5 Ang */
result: 1.332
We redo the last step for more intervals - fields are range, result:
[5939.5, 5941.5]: 1.154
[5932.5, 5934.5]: 1.262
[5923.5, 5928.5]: 1.213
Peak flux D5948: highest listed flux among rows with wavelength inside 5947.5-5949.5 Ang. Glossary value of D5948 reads 1.079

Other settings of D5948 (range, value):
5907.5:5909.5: 1.126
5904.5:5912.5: 1.16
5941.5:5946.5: 1.168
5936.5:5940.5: 1.249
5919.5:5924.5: 1.149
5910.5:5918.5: 1.316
